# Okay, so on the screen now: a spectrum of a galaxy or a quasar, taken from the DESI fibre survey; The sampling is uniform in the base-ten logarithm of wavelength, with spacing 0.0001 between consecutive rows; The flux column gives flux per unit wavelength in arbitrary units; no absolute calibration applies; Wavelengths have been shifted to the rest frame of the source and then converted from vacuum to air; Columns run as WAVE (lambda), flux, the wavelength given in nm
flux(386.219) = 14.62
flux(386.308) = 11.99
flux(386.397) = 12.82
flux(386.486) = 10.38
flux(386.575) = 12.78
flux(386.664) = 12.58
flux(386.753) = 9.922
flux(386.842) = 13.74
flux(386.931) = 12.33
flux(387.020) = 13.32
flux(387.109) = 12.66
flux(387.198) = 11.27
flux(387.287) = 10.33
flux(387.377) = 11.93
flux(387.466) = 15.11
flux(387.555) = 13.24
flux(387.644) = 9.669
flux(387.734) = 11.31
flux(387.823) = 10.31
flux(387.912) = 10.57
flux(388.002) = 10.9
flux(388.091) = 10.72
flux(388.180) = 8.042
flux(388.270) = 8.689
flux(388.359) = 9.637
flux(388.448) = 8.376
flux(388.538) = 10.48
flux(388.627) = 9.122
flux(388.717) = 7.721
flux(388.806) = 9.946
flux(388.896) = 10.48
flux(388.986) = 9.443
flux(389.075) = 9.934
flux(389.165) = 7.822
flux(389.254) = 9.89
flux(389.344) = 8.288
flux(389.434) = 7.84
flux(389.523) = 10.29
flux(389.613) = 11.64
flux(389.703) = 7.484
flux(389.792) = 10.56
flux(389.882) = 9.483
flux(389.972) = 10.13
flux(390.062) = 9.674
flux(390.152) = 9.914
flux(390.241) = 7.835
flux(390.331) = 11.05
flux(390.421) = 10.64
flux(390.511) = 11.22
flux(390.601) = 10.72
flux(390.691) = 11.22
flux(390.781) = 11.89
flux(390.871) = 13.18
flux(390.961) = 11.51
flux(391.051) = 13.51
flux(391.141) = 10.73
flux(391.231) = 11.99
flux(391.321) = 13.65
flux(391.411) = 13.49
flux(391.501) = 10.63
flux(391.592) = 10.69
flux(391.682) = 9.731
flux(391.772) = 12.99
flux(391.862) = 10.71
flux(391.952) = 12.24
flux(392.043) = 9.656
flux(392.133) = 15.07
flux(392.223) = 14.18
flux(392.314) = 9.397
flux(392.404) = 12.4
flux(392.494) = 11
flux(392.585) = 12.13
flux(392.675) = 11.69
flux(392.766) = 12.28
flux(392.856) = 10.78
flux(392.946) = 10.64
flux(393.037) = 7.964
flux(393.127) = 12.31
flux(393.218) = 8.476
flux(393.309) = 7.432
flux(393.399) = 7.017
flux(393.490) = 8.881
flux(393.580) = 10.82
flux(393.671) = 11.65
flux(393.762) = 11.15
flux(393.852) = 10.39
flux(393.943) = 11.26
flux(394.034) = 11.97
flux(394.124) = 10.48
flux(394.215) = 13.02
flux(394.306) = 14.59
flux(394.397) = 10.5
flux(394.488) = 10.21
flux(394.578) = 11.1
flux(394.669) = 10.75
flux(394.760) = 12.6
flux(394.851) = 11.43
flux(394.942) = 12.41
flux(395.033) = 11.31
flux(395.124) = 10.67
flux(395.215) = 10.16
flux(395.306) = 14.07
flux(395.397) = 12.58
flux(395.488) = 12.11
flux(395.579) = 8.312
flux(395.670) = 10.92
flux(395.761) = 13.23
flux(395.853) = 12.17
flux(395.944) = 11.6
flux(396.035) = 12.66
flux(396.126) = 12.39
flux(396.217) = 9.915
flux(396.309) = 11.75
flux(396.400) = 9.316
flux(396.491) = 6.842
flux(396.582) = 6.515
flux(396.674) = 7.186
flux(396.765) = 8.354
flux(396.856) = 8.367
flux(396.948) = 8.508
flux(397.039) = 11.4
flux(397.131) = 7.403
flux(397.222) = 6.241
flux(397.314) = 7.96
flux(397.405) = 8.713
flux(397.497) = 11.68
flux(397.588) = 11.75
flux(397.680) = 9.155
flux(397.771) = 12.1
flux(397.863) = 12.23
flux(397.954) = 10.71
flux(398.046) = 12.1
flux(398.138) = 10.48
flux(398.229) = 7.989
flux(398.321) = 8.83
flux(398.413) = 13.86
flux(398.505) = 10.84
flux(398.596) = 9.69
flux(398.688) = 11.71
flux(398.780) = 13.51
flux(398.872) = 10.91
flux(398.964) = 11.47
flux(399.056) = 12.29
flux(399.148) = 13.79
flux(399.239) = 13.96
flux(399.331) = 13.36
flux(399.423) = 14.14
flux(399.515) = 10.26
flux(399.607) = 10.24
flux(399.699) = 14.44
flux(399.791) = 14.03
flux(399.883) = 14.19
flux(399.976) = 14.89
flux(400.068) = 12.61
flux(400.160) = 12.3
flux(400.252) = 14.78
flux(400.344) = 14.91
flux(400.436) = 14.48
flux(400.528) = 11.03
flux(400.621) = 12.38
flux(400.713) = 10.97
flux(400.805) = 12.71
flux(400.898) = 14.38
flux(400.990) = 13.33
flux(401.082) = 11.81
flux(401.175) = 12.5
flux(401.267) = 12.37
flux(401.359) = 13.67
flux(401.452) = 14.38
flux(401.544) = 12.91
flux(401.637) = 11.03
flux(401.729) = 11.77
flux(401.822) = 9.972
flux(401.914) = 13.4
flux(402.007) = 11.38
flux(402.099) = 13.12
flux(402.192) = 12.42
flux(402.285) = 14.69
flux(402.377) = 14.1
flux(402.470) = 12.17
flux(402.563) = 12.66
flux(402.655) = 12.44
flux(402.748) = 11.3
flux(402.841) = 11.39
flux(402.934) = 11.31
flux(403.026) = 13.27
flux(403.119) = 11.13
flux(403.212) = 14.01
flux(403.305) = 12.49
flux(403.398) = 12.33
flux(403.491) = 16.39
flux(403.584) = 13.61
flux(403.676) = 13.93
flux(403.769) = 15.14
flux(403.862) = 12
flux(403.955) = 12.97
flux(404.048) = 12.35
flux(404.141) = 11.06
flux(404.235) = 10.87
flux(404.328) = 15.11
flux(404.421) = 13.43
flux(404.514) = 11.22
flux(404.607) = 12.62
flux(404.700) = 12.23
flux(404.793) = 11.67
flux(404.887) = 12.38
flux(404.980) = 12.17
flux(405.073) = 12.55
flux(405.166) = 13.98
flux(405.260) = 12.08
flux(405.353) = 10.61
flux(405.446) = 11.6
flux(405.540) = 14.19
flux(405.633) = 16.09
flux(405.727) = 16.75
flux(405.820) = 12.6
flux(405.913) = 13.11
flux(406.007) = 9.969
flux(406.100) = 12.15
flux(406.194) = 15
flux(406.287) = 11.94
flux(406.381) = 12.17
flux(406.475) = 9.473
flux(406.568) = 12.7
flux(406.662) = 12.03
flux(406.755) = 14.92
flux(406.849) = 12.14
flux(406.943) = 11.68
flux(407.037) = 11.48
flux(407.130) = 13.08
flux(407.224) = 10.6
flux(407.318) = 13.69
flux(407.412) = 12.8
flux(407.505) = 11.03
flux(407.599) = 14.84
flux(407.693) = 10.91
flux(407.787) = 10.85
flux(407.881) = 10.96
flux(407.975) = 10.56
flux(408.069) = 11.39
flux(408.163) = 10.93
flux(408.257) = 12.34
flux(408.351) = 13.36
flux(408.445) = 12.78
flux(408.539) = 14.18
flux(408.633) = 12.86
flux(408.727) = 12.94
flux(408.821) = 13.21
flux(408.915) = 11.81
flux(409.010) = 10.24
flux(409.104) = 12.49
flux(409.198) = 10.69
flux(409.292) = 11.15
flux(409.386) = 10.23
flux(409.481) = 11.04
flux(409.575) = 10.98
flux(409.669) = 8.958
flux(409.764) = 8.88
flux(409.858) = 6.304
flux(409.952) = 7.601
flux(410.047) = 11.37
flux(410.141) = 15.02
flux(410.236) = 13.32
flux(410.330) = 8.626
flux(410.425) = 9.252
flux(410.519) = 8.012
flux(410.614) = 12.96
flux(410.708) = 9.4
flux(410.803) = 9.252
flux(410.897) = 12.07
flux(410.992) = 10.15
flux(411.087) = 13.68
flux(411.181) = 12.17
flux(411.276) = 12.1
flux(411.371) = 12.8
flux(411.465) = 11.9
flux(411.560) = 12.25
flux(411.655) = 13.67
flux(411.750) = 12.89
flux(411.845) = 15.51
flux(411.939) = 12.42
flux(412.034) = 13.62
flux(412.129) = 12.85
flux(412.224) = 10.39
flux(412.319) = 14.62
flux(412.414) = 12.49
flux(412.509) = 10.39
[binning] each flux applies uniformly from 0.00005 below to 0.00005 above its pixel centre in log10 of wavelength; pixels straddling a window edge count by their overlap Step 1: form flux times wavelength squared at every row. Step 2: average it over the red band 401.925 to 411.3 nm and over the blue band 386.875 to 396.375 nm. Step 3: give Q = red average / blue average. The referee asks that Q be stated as 1.19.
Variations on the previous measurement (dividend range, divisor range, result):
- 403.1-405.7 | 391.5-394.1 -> 1.26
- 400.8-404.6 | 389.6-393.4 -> 1.23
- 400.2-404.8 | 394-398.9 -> 1.23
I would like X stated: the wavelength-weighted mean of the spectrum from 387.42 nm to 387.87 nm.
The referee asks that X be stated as 11.9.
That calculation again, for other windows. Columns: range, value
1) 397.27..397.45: 8.36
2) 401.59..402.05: 11.5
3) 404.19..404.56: 12.7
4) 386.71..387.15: 12.4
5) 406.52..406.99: 12.7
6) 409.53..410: 8.53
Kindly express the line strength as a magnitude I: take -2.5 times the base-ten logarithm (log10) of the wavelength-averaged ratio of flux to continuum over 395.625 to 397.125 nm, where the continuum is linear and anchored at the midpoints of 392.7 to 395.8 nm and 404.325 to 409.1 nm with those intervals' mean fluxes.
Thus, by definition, 0.13 mag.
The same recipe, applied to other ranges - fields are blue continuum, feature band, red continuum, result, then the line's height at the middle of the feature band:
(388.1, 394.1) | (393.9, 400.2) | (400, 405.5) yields 0.04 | 11.6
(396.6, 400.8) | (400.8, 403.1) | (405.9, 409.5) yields -0.09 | 11.6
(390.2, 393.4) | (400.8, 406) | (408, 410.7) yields -0.15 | 11.2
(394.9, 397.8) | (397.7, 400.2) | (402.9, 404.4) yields -0.08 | 11.2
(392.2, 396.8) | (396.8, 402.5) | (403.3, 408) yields -0.02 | 11.7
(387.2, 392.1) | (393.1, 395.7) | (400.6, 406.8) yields 0.03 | 11.3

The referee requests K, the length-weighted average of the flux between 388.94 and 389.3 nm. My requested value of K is 9.27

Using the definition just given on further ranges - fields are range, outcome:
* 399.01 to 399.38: 13.4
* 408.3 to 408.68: 13.3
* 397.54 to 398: 11.2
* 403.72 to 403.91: 13.6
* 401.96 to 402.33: 12.9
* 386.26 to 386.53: 11.8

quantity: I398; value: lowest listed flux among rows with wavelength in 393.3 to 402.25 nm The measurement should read 6.241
